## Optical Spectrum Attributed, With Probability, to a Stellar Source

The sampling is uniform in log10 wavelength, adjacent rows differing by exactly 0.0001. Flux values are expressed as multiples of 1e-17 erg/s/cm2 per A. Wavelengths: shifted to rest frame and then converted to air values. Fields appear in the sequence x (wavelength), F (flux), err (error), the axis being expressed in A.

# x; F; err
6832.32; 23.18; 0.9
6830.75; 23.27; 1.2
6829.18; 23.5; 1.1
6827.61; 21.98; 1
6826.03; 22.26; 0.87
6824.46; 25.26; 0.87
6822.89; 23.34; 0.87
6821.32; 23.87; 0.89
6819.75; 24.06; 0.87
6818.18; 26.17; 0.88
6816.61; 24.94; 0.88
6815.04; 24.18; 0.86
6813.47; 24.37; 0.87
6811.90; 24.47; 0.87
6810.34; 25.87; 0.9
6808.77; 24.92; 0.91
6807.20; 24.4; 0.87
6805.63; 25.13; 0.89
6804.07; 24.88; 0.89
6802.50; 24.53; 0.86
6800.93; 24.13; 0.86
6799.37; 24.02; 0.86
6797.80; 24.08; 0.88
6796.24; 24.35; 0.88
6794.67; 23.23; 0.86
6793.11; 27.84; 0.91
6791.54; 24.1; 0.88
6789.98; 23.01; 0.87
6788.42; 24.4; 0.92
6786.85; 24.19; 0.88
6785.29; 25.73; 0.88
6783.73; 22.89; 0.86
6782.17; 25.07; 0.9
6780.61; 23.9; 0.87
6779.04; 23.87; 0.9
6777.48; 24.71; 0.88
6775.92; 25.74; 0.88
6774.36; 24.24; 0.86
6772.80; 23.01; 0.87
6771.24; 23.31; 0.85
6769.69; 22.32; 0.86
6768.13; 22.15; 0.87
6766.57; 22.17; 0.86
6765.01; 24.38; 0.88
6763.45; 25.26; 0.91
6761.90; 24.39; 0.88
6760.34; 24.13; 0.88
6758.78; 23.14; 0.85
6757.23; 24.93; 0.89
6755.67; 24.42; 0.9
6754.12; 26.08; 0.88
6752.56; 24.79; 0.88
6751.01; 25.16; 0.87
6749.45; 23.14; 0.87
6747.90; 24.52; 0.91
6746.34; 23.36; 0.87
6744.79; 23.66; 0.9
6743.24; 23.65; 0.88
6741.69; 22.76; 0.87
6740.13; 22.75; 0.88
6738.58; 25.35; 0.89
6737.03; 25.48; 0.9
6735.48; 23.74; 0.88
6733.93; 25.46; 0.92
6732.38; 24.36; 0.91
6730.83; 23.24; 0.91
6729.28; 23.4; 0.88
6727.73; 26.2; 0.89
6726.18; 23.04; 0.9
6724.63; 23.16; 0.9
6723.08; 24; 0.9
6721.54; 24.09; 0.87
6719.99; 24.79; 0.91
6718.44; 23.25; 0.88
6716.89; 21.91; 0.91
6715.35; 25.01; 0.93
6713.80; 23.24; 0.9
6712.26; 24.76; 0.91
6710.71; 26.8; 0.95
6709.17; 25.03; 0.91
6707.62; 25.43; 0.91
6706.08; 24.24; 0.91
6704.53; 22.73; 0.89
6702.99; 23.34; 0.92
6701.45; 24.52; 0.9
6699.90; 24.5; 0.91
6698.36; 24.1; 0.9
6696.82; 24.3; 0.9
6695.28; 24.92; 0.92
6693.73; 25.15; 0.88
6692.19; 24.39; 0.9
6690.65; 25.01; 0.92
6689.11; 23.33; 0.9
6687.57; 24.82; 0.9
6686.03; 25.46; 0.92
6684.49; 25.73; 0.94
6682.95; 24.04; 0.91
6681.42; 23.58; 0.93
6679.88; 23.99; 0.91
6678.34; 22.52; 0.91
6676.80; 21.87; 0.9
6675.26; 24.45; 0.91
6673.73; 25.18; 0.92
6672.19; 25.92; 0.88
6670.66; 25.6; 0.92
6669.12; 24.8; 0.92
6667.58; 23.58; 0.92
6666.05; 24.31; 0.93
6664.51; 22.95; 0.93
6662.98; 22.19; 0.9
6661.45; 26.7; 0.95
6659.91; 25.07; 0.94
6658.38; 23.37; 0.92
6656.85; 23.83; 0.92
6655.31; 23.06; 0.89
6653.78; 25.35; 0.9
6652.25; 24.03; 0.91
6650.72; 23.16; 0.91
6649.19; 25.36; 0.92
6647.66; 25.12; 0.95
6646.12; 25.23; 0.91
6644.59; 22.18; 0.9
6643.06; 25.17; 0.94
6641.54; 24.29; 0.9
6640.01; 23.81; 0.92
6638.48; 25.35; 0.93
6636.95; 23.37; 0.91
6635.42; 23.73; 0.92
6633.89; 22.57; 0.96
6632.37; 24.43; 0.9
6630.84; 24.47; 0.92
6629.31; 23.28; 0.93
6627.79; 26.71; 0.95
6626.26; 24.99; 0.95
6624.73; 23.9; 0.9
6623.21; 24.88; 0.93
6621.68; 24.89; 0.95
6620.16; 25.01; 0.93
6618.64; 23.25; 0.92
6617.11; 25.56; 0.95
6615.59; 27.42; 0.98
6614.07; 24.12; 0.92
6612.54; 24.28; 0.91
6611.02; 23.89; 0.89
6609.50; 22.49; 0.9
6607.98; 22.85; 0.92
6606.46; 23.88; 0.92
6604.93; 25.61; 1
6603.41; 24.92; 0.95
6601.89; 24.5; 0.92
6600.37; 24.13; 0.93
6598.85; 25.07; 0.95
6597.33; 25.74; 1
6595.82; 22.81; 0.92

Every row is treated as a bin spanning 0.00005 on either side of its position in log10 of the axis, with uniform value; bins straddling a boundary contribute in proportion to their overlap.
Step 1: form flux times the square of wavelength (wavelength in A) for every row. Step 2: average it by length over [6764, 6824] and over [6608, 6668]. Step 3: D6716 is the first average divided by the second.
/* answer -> 1.05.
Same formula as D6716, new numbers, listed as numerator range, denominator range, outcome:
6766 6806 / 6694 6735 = 1.02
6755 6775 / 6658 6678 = 1.00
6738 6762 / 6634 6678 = 1.02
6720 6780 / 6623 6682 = 1.02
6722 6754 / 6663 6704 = 1.01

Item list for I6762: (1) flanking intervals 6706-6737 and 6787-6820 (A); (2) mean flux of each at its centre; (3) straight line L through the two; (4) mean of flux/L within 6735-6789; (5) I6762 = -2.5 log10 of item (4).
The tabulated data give 0.02 mag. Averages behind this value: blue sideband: 24.3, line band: 24.1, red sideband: 24.6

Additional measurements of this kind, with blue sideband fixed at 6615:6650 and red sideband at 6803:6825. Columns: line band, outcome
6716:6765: 0.02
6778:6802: 0.02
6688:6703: 0.01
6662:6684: 0.03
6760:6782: 0.04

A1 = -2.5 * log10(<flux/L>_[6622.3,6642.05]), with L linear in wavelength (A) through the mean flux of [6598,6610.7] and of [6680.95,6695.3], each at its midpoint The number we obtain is 0.00 mag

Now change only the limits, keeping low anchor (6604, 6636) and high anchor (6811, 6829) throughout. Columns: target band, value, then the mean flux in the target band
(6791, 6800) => -0.022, 24.6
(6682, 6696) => -0.020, 24.7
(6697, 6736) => 0.003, 24.2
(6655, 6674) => -0.001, 24.4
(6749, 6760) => -0.016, 24.5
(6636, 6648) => 0.004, 24.3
